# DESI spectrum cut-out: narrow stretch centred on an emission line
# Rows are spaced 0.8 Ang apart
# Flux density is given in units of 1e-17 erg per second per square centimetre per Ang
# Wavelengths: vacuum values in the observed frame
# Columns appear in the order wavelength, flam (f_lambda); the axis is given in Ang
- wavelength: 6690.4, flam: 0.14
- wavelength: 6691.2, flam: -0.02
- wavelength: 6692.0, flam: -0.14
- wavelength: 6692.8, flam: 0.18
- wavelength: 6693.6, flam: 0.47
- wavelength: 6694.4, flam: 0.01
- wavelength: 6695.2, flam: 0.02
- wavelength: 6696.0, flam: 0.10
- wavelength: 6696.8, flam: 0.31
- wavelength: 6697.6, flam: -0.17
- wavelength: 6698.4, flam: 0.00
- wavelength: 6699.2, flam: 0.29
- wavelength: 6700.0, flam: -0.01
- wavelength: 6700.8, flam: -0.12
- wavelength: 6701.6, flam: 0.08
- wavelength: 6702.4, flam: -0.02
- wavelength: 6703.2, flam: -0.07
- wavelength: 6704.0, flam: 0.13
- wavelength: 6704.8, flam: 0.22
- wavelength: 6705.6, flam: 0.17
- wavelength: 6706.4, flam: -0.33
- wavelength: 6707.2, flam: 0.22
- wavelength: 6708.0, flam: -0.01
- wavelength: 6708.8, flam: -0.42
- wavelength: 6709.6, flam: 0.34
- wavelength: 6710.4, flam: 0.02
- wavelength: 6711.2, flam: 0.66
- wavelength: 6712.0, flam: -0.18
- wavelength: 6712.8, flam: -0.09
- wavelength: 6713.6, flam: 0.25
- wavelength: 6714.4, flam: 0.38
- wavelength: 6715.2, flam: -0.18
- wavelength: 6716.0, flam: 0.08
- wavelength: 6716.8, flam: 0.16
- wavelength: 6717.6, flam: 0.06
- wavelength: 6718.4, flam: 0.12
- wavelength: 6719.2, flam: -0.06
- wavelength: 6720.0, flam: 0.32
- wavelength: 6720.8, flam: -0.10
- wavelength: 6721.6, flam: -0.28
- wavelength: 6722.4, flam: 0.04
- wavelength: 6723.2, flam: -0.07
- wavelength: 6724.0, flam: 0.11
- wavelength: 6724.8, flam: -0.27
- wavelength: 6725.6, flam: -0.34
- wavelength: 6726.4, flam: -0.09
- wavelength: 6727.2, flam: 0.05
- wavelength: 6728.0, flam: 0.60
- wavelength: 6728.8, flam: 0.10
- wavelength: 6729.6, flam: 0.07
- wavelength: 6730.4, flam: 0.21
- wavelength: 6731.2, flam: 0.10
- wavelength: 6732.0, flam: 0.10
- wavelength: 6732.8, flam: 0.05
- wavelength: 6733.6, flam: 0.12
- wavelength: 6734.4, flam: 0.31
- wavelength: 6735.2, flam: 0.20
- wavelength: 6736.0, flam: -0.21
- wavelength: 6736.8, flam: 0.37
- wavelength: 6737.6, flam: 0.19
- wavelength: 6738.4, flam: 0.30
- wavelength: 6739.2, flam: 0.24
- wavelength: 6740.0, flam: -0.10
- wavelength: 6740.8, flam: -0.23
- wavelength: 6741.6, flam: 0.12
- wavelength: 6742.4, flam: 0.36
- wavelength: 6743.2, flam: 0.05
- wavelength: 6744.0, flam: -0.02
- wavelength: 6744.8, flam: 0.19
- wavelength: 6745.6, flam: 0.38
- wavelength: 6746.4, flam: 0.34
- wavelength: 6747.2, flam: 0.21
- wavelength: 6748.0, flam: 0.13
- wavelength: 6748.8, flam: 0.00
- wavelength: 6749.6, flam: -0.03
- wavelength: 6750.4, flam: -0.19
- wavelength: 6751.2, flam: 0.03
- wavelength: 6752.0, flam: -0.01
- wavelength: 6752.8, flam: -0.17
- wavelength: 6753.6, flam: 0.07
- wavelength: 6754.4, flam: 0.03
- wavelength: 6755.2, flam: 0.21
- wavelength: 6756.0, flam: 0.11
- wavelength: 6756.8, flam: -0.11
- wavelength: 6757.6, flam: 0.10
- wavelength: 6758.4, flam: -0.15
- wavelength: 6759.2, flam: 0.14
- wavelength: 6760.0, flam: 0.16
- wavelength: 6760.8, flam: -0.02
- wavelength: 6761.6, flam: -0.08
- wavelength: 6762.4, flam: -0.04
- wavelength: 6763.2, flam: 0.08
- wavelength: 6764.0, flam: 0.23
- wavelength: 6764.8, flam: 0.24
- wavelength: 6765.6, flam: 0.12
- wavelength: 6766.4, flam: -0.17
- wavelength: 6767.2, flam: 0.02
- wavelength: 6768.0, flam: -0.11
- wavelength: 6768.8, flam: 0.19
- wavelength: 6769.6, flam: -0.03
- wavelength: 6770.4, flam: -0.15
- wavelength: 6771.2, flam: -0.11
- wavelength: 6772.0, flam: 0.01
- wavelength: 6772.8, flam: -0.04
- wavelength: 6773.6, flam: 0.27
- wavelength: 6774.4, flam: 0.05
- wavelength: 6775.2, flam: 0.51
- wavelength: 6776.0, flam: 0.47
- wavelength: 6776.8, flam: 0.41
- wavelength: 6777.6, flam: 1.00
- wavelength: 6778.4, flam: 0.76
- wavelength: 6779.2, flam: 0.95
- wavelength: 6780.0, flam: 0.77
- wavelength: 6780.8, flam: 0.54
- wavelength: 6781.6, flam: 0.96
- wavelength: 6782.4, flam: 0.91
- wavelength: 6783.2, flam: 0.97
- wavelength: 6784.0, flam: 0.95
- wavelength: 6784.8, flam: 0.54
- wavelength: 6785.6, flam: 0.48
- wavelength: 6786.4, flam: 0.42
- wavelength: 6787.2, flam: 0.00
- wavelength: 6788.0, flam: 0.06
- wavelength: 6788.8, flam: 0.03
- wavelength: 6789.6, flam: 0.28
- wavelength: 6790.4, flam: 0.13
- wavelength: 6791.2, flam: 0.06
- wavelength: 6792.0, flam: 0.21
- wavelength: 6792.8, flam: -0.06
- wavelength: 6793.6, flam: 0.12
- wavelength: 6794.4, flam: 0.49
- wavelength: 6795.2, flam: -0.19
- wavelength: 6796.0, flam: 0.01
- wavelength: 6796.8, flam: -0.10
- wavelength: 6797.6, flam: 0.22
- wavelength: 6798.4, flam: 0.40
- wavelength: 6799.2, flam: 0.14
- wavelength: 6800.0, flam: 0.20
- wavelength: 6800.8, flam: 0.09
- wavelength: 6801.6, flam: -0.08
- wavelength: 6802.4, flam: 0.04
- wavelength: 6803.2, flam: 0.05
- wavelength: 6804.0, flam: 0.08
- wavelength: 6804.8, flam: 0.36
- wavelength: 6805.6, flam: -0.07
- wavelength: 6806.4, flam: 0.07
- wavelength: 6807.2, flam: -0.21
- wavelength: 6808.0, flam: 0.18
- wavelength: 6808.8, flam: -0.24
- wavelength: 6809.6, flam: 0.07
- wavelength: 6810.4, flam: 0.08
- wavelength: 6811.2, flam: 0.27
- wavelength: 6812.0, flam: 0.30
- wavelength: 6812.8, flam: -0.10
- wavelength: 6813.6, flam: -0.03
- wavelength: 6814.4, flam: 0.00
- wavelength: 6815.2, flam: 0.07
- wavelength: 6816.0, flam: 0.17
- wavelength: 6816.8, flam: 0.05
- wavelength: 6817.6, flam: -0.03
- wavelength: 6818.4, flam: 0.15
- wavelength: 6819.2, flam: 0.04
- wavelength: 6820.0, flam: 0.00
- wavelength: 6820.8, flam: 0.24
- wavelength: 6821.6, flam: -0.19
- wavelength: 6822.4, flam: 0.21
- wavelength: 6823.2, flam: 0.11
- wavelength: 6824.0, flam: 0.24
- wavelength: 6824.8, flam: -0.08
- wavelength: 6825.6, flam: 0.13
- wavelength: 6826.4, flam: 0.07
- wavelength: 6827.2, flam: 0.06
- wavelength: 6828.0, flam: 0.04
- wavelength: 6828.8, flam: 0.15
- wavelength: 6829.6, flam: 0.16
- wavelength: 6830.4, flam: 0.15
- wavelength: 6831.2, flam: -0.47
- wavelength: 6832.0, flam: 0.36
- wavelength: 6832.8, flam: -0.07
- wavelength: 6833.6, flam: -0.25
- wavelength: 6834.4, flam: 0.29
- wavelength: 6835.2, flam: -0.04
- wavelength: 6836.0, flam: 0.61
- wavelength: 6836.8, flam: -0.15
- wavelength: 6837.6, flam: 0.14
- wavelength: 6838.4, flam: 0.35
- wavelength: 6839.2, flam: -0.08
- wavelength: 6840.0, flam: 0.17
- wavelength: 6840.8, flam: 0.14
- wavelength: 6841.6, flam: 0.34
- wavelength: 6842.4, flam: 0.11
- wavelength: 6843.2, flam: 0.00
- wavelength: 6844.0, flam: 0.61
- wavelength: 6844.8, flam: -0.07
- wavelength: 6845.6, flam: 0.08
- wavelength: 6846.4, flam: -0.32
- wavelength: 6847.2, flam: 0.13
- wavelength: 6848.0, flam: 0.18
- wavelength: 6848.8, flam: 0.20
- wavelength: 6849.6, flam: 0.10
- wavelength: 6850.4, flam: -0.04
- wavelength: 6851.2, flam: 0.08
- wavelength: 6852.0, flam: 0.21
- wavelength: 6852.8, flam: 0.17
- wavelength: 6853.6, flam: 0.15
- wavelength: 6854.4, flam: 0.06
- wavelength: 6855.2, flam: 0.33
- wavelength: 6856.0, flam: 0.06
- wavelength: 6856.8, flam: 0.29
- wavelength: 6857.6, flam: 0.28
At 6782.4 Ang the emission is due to [O II] 3727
